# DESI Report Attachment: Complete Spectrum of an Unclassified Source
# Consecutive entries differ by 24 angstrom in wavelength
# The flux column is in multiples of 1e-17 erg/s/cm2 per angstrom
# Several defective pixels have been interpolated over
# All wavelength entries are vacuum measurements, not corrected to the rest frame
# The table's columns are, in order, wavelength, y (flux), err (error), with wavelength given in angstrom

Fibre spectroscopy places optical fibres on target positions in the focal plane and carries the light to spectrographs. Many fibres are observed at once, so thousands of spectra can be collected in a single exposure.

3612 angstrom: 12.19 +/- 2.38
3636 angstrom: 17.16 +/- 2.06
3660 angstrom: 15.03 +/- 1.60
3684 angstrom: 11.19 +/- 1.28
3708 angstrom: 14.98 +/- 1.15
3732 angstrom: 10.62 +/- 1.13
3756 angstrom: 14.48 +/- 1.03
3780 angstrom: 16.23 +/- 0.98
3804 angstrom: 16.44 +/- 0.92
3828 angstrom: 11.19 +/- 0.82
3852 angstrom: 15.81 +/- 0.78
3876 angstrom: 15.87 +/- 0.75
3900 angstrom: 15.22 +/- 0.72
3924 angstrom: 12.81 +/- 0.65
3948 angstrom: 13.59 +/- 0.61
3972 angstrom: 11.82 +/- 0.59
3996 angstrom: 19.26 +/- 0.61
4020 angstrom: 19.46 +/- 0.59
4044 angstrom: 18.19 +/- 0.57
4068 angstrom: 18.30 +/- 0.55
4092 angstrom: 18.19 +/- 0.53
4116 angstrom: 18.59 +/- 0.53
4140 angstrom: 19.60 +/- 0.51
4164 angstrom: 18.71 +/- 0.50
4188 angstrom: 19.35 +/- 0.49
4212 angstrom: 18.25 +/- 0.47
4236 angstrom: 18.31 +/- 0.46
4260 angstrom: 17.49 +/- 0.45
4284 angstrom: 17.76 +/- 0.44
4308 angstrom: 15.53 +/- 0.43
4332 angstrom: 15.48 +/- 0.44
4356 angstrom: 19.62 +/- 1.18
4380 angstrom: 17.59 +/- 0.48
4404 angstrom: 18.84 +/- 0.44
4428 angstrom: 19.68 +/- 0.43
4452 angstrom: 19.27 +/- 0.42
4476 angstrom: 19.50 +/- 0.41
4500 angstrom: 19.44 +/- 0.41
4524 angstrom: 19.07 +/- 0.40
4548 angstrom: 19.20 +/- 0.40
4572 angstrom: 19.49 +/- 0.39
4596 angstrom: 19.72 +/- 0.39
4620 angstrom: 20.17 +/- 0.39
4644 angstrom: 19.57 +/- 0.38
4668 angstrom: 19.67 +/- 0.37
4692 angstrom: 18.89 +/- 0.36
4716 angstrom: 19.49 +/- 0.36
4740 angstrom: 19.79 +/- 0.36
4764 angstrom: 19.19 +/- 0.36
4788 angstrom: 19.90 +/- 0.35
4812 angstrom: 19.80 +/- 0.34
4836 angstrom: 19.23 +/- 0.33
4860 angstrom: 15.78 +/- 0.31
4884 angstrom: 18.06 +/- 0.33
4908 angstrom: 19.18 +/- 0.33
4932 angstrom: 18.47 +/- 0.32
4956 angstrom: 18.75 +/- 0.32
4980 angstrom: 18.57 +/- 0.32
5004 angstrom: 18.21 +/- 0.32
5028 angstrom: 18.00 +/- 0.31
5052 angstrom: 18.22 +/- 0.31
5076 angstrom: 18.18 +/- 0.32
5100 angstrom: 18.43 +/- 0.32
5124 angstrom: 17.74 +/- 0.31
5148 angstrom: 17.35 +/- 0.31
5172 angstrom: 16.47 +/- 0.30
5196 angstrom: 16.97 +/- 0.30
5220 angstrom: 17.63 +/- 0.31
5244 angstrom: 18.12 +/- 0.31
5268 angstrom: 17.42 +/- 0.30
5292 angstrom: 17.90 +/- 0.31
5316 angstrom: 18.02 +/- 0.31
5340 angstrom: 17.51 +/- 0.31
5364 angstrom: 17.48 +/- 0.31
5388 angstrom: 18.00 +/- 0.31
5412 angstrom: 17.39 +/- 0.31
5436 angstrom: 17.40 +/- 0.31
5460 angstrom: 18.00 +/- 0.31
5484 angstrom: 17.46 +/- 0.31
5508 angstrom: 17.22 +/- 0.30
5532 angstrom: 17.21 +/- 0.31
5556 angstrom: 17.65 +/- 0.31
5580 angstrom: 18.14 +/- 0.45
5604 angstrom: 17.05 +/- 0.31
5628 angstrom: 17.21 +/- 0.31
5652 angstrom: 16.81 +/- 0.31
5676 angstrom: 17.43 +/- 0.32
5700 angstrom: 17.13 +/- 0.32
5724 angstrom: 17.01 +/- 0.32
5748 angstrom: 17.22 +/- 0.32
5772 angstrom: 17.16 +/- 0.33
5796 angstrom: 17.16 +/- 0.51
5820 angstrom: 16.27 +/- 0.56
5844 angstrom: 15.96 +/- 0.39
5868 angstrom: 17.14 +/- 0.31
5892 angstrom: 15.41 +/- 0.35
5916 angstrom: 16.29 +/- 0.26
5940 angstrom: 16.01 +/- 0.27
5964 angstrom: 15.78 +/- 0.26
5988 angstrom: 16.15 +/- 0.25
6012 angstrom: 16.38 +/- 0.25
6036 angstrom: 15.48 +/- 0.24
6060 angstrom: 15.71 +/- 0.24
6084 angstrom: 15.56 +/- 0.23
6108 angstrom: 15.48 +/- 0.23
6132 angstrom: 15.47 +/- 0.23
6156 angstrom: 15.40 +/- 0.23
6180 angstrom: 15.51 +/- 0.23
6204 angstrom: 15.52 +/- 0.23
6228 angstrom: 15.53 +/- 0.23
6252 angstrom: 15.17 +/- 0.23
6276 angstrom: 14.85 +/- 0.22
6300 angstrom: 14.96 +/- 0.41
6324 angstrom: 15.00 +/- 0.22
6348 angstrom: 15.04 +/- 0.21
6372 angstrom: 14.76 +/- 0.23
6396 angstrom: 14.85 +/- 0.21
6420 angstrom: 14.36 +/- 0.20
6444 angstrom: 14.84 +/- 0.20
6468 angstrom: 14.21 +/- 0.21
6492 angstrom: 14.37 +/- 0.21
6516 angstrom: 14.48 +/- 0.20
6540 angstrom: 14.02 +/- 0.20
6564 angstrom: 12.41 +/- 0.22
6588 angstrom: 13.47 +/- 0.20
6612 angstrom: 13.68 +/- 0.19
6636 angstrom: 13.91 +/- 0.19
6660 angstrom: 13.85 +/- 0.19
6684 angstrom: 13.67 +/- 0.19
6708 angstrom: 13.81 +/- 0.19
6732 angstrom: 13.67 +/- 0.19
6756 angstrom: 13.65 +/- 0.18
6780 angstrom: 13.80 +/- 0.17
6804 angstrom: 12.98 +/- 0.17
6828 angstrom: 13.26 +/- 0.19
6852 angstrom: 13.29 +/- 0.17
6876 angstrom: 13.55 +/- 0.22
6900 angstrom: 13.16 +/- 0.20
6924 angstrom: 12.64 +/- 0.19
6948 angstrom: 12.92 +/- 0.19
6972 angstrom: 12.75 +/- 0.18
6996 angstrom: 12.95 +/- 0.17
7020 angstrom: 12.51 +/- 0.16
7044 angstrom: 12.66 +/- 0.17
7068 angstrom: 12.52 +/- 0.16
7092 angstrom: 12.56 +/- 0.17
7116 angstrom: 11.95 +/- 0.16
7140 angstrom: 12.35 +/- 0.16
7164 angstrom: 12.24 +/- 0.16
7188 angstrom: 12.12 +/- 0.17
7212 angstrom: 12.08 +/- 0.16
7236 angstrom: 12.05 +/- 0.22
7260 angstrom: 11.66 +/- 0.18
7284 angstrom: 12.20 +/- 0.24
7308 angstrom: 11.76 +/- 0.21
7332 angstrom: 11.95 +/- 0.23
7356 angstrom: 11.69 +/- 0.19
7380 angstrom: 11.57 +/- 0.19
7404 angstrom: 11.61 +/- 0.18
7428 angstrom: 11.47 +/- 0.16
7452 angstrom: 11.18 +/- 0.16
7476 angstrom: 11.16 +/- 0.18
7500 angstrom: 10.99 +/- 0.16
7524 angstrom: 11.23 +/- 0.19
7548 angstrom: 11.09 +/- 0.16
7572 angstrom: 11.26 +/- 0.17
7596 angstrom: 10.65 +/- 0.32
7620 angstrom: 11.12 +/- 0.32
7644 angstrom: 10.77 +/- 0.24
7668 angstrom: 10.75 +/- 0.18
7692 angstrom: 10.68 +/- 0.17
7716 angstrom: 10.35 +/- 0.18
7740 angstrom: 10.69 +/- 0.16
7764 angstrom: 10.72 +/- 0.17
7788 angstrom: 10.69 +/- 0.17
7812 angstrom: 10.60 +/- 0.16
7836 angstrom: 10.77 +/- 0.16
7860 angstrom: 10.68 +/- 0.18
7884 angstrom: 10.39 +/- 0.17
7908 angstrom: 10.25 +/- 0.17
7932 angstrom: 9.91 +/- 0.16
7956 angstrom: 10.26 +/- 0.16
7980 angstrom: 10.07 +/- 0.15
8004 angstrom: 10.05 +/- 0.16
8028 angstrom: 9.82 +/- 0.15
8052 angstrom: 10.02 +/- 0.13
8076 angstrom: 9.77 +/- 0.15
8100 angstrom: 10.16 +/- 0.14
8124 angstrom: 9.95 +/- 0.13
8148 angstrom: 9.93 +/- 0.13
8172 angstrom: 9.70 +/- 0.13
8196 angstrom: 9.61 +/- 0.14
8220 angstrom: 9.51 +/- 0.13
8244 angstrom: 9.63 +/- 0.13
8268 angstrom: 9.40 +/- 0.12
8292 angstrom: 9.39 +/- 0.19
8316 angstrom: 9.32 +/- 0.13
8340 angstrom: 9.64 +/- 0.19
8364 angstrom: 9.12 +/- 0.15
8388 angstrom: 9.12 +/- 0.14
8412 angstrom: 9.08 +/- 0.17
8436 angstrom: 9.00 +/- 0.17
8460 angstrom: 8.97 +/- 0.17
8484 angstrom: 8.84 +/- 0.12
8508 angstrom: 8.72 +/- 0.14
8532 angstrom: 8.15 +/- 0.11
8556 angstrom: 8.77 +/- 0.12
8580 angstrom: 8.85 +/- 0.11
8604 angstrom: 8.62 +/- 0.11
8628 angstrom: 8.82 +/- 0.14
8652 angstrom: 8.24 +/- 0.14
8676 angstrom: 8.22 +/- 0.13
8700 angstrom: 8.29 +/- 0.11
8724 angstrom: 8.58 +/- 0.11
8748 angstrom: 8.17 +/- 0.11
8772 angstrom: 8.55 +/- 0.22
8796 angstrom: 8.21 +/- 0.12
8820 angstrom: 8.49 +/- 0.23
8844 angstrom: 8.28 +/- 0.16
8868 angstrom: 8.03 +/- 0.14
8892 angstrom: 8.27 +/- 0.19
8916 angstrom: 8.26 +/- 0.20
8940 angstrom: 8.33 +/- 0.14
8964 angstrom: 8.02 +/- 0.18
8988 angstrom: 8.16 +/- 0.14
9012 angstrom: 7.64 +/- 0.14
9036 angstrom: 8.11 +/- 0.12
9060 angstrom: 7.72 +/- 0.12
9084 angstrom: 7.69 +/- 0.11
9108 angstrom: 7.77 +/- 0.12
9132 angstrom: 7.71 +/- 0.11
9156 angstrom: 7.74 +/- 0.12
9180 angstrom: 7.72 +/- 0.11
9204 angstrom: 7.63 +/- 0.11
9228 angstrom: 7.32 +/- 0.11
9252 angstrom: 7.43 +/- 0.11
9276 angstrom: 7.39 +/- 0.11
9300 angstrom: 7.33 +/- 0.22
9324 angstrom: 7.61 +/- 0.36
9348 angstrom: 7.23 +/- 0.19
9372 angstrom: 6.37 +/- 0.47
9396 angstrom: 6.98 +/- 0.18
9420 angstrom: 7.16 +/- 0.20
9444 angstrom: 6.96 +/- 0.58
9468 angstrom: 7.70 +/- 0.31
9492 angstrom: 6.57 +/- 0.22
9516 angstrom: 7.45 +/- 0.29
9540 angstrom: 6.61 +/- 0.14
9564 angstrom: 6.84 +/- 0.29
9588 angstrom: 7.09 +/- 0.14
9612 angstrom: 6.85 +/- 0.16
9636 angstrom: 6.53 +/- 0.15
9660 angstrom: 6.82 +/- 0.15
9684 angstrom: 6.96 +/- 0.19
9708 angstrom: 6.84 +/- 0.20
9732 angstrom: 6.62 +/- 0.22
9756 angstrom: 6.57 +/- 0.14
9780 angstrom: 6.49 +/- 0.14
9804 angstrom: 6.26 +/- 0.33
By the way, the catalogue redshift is 0.00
